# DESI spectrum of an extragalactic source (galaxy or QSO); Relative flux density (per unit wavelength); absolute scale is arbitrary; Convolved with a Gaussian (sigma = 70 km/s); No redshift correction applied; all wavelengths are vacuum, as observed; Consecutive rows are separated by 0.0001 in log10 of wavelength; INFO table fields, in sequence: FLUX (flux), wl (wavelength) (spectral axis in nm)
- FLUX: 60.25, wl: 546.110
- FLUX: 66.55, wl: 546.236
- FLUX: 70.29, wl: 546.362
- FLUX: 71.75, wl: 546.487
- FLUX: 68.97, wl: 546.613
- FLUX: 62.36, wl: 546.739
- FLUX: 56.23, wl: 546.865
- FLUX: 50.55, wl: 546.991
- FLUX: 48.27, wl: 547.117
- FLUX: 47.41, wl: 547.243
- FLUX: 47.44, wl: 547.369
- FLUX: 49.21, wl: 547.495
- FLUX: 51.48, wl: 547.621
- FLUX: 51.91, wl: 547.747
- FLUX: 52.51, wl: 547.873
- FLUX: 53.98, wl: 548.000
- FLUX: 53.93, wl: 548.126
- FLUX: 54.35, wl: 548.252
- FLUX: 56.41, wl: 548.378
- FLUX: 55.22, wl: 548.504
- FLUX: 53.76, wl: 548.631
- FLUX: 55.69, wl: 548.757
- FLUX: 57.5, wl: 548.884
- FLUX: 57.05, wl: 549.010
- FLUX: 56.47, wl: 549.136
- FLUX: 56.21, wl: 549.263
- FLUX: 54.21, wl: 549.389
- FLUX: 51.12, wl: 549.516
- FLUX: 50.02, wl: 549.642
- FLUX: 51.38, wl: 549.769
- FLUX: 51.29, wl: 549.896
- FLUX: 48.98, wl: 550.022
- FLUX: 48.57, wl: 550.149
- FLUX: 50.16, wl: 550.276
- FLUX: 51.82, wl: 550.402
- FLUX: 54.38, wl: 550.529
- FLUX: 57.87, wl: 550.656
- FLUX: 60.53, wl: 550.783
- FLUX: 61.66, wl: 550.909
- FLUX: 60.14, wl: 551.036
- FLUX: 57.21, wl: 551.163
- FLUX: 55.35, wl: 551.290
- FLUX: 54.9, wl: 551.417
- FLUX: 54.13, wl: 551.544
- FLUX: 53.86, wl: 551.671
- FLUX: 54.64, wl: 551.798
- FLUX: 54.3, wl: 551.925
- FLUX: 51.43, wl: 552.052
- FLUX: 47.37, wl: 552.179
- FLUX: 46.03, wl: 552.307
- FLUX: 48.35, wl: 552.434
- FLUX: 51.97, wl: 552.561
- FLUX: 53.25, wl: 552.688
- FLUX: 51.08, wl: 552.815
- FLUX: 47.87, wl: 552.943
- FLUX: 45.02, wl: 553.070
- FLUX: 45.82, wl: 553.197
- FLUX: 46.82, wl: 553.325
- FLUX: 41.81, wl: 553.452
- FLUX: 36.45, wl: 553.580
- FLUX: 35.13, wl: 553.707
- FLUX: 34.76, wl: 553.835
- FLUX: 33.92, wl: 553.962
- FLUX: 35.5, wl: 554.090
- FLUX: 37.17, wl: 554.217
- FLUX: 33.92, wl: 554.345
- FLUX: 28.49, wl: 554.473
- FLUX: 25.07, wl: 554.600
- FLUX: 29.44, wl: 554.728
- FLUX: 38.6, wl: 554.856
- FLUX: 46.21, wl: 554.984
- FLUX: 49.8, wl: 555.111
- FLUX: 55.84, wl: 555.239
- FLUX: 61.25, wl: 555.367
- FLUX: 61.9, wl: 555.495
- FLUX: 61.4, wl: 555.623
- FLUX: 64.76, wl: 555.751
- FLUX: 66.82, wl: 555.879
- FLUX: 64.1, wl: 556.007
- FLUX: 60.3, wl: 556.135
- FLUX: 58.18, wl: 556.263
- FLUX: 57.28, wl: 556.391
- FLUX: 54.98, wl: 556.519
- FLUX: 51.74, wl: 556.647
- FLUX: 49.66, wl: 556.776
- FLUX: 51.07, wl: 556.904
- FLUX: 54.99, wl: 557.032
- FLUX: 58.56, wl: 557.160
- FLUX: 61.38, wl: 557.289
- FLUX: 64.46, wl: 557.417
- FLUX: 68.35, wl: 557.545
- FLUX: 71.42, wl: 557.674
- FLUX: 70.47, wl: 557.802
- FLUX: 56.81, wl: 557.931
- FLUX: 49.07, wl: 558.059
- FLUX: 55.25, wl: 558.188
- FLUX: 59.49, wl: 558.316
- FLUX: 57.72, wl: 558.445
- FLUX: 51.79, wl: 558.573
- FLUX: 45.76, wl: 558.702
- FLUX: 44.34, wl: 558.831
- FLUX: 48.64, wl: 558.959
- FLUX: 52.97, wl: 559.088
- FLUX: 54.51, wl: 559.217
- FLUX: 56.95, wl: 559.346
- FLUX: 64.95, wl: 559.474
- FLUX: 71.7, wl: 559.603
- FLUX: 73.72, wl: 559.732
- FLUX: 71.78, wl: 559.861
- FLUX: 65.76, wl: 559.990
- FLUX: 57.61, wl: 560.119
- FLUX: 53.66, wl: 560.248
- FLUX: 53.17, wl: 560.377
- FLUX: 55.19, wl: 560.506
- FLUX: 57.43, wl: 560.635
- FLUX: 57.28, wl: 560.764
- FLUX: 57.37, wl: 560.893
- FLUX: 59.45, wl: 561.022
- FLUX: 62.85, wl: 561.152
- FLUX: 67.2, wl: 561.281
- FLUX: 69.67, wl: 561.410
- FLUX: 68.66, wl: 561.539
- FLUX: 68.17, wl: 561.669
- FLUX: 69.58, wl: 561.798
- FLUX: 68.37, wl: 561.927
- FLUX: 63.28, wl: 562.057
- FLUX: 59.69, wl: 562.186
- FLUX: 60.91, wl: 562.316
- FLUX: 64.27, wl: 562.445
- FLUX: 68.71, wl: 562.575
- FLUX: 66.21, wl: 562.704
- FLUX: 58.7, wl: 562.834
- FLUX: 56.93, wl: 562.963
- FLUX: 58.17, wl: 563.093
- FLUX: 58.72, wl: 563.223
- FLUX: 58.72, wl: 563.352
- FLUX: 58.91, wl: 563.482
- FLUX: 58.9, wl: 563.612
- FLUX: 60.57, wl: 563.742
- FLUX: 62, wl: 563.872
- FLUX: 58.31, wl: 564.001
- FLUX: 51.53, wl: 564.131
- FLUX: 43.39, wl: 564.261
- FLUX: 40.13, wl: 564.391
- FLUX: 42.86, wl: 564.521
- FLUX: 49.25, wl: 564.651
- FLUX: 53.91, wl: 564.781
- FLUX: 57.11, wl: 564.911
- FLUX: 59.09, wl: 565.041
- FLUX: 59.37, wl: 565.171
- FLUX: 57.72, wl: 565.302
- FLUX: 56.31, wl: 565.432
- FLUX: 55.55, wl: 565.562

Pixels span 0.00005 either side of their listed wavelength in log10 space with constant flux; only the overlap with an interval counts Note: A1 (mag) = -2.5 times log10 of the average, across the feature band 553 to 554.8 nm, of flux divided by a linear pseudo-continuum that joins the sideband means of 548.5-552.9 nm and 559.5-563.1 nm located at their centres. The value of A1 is 0.47 mag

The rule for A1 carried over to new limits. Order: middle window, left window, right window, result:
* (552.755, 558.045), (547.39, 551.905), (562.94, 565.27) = 0.08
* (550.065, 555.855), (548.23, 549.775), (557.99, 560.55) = 0.15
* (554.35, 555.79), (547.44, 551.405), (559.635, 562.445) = 0.25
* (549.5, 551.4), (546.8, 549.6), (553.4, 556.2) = -0.07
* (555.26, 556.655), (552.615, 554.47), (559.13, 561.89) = -0.24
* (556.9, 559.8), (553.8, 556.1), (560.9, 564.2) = -0.10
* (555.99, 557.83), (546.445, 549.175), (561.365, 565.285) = -0.04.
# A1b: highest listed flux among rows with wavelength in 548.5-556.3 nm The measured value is 66.82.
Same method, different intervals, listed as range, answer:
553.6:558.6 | 71.42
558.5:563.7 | 73.72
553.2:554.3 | 46.82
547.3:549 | 57.5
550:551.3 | 61.66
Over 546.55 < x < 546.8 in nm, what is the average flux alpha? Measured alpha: 65.6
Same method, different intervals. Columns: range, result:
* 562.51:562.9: 64.6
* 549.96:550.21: 48.7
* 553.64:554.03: 34.6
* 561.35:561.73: 68.8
